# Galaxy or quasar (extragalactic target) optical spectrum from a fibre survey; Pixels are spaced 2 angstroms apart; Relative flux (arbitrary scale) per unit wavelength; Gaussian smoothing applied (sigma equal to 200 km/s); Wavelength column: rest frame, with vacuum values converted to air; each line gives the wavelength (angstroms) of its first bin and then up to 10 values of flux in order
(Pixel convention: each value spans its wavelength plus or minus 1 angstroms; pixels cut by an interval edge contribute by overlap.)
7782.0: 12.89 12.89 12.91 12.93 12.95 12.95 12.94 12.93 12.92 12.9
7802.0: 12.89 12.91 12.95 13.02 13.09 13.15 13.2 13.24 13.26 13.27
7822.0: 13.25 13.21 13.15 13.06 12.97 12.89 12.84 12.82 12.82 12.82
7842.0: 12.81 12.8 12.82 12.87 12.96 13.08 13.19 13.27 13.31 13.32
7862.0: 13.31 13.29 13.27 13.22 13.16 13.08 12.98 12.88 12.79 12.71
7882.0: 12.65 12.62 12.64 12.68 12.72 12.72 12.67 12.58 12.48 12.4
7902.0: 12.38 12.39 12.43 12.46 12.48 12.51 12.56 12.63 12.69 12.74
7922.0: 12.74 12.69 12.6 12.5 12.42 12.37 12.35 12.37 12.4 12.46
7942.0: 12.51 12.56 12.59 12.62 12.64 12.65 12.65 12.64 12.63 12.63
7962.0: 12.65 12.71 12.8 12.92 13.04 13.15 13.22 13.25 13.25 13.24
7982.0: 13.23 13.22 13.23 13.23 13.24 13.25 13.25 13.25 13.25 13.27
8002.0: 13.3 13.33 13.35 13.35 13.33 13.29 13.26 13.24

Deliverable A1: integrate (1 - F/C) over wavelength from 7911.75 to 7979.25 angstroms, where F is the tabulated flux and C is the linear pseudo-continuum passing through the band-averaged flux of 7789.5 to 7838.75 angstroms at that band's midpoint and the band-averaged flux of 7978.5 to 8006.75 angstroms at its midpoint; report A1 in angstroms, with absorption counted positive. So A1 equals 2.62 angstroms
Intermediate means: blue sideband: 13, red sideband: 13.3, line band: 12.7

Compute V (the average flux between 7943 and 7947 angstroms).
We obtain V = 12.6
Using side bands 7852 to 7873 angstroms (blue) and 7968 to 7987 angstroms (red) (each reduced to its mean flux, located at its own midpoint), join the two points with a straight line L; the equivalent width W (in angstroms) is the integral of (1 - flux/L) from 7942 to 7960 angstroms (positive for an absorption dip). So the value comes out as 0.8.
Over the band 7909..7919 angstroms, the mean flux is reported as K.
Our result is 12.6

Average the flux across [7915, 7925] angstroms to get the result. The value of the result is 12.7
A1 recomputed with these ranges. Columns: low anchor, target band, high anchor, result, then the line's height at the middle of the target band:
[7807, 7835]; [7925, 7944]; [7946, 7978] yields 0.6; 12.9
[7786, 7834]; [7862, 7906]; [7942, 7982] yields 0.5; 12.9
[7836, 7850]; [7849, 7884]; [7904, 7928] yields -0.9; 12.8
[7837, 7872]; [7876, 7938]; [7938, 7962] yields 1.2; 12.8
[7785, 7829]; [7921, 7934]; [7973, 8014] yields 0.6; 13.2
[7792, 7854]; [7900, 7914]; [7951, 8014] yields 0.6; 13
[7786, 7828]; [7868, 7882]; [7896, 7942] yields -0.2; 12.7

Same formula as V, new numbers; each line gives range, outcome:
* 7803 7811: 13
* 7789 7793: 12.9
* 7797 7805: 12.9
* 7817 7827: 13.2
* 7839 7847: 12.8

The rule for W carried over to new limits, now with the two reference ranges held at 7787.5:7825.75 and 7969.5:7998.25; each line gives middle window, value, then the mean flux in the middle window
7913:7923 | 0.4 angstroms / 12.7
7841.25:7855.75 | 0.2 angstroms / 13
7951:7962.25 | 0.5 angstroms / 12.6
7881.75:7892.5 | 0.4 angstroms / 12.7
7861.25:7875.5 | -0.1 angstroms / 13.2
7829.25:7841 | 0.2 angstroms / 12.9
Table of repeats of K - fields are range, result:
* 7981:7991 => 13.2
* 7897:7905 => 12.4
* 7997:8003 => 13.3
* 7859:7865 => 13.3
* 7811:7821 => 13.2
